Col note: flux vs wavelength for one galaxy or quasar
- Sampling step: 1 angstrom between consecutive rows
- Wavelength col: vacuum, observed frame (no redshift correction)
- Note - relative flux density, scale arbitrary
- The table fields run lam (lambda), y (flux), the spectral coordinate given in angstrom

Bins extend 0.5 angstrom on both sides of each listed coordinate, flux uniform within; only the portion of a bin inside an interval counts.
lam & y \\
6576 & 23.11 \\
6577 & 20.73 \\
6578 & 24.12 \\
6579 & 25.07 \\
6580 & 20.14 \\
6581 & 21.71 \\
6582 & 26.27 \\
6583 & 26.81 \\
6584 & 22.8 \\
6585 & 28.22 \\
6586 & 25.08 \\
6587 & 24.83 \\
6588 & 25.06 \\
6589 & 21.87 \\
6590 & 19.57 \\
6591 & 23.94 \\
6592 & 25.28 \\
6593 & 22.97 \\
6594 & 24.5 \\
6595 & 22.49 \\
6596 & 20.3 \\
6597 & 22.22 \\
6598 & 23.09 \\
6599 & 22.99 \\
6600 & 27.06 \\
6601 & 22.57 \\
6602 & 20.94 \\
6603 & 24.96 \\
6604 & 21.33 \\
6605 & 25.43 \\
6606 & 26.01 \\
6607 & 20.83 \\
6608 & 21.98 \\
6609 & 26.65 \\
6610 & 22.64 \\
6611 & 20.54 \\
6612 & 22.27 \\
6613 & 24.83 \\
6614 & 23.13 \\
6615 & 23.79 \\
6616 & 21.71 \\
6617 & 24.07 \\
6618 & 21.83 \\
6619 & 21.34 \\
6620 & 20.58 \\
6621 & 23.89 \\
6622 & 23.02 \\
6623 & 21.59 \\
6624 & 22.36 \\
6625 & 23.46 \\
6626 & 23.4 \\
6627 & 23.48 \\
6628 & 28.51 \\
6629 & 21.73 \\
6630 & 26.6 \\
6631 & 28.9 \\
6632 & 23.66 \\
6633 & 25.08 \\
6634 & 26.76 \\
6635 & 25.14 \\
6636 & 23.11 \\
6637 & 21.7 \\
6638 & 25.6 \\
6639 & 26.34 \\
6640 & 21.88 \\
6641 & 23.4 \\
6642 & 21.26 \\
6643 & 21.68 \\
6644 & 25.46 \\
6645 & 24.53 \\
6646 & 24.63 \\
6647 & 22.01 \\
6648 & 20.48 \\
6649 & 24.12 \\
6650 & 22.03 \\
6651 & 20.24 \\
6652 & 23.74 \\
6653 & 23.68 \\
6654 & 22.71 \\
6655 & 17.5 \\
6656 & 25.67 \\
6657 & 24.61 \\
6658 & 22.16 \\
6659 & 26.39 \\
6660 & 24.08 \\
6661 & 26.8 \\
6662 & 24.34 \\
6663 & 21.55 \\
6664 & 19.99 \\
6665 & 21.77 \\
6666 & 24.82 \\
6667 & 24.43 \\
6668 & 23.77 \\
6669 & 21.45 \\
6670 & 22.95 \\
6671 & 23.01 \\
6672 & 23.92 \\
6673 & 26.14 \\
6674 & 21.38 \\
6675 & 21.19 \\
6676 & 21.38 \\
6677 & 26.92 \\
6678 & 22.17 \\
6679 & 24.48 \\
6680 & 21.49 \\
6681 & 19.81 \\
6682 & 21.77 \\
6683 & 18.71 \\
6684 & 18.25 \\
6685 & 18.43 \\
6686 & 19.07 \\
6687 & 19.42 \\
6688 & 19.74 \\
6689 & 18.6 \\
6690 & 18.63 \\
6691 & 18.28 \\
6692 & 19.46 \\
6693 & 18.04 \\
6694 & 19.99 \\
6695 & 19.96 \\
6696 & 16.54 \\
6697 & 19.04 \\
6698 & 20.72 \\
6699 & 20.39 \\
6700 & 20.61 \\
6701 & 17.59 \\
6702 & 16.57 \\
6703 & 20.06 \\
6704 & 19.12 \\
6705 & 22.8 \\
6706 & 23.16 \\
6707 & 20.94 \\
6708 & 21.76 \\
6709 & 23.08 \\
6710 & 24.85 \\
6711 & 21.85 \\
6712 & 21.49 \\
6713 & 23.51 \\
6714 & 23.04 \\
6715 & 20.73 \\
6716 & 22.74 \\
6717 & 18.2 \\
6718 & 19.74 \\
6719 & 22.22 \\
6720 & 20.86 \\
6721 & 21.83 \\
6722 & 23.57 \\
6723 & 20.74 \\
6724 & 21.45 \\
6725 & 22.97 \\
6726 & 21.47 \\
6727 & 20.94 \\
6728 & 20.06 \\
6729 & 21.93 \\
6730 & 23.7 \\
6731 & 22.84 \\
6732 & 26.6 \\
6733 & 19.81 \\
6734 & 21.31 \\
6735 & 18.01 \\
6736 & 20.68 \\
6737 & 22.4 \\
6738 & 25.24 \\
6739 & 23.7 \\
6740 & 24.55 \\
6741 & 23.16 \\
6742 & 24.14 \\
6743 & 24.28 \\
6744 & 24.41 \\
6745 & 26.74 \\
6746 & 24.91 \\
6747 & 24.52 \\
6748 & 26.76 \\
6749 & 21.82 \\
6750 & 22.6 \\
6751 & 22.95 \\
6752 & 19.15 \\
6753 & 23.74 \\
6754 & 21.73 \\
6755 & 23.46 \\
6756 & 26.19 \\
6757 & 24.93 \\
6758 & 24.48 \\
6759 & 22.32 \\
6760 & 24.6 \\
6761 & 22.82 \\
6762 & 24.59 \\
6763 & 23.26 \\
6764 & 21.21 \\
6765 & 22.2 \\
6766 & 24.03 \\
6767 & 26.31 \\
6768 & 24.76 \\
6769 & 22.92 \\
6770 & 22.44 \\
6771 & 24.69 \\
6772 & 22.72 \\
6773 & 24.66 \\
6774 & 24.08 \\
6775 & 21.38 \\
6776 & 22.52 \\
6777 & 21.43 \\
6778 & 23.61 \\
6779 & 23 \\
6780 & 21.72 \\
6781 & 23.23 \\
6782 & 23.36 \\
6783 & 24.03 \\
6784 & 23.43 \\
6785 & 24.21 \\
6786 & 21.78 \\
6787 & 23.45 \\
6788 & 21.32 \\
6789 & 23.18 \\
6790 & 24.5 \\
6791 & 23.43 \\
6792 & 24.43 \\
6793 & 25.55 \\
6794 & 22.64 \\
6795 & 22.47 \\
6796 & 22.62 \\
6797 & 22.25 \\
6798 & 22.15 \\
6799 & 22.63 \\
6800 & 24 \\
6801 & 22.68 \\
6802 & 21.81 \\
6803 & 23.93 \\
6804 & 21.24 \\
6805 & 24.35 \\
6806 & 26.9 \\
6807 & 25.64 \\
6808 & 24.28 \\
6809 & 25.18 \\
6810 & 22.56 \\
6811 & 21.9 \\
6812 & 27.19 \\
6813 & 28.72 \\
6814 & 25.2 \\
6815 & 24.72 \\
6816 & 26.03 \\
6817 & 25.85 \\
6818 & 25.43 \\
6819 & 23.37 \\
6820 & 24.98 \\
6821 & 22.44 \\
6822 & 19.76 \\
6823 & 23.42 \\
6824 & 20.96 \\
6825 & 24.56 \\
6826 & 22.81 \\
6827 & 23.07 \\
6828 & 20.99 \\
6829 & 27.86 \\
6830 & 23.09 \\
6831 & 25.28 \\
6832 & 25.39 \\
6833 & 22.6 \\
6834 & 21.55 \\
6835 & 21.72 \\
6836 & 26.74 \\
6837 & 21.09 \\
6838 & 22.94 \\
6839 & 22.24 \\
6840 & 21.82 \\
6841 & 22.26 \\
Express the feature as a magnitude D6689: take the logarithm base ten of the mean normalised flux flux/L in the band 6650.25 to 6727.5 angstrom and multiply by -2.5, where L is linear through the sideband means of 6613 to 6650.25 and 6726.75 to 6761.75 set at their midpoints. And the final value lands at 0.09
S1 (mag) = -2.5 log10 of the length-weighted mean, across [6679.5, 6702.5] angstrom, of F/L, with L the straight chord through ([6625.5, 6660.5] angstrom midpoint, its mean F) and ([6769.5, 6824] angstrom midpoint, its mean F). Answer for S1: 0.23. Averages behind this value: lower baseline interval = 23.8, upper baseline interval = 23.6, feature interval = 19.2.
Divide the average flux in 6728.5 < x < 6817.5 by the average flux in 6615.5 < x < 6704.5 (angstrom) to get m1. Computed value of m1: 1.06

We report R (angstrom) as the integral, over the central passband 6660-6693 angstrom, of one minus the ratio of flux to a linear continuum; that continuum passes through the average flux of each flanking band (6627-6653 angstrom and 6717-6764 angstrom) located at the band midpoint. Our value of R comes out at 2.6 angstrom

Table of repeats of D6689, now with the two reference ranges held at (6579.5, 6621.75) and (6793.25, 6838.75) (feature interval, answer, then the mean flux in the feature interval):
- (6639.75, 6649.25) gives 0.02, 22.9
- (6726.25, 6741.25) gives 0.06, 22.3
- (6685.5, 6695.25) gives 0.22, 19.1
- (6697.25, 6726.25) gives 0.11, 21.3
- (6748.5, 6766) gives 0.02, 23.1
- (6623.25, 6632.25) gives -0.06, 24.6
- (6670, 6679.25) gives 0.00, 23.3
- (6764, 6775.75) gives 0.00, 23.5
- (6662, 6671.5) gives 0.03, 22.7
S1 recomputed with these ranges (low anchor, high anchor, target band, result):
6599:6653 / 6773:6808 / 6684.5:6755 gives 0.09 mag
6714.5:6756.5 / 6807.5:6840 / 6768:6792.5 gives 0.00 mag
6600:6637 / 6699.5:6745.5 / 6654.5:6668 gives -0.02 mag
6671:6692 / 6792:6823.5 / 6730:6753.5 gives -0.04 mag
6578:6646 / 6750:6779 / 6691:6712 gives 0.16 mag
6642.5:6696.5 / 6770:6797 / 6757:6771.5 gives -0.03 mag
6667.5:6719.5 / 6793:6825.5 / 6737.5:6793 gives -0.04 mag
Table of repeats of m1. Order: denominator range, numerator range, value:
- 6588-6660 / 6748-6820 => 1.01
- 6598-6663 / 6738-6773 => 1.01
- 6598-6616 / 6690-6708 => 0.84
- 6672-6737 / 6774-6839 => 1.12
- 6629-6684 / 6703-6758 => 0.97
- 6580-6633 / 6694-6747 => 0.93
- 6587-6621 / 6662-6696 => 0.92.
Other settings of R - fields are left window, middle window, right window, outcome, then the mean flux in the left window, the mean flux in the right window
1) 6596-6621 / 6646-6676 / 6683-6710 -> -2.8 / 23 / 19.7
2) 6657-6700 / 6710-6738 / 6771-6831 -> 0.6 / 21.5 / 23.6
